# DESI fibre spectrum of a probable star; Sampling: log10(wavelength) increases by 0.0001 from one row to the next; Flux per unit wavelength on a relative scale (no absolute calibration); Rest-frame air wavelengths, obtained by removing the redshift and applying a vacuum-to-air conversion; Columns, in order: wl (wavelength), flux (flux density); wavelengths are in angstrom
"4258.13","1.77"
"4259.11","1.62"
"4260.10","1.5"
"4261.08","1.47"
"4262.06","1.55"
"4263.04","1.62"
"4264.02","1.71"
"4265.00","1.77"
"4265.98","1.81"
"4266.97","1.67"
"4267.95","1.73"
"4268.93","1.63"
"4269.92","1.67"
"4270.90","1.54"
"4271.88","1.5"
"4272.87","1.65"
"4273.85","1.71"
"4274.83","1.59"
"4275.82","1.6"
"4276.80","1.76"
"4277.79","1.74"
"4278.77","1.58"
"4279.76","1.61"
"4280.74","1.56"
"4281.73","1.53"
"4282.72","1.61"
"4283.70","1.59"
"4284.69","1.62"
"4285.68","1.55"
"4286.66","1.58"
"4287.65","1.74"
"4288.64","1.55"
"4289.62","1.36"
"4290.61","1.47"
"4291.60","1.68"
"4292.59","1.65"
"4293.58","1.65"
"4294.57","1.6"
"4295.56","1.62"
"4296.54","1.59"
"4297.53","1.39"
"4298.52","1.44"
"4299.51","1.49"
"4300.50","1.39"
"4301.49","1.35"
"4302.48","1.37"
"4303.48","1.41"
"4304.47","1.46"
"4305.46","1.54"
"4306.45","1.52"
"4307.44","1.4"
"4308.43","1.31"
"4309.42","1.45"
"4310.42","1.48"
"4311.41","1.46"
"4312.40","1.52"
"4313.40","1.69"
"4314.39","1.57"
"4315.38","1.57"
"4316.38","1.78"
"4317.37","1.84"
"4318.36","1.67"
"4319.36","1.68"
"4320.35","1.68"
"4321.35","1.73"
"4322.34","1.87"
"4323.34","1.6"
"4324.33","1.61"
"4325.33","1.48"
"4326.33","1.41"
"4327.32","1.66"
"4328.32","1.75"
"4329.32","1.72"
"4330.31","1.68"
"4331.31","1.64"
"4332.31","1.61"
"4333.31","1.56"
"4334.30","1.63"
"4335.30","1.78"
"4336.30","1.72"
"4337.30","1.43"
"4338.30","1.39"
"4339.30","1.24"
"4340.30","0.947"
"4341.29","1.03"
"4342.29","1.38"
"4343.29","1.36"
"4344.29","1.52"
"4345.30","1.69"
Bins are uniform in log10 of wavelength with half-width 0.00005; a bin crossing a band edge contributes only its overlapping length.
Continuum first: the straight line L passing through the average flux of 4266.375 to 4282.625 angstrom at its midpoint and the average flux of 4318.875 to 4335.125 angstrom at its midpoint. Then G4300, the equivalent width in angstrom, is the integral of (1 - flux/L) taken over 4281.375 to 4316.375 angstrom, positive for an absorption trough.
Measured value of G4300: 2.4 angstrom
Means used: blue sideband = 1.63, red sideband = 1.65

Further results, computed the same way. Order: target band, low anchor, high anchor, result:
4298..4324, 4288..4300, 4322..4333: 0.67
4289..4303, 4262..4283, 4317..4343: 0.94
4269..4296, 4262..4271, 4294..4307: -0.35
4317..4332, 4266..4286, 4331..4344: -1.90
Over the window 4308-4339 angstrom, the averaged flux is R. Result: 1.61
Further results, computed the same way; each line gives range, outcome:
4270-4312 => 1.54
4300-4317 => 1.49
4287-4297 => 1.59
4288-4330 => 1.56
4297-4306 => 1.43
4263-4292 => 1.62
